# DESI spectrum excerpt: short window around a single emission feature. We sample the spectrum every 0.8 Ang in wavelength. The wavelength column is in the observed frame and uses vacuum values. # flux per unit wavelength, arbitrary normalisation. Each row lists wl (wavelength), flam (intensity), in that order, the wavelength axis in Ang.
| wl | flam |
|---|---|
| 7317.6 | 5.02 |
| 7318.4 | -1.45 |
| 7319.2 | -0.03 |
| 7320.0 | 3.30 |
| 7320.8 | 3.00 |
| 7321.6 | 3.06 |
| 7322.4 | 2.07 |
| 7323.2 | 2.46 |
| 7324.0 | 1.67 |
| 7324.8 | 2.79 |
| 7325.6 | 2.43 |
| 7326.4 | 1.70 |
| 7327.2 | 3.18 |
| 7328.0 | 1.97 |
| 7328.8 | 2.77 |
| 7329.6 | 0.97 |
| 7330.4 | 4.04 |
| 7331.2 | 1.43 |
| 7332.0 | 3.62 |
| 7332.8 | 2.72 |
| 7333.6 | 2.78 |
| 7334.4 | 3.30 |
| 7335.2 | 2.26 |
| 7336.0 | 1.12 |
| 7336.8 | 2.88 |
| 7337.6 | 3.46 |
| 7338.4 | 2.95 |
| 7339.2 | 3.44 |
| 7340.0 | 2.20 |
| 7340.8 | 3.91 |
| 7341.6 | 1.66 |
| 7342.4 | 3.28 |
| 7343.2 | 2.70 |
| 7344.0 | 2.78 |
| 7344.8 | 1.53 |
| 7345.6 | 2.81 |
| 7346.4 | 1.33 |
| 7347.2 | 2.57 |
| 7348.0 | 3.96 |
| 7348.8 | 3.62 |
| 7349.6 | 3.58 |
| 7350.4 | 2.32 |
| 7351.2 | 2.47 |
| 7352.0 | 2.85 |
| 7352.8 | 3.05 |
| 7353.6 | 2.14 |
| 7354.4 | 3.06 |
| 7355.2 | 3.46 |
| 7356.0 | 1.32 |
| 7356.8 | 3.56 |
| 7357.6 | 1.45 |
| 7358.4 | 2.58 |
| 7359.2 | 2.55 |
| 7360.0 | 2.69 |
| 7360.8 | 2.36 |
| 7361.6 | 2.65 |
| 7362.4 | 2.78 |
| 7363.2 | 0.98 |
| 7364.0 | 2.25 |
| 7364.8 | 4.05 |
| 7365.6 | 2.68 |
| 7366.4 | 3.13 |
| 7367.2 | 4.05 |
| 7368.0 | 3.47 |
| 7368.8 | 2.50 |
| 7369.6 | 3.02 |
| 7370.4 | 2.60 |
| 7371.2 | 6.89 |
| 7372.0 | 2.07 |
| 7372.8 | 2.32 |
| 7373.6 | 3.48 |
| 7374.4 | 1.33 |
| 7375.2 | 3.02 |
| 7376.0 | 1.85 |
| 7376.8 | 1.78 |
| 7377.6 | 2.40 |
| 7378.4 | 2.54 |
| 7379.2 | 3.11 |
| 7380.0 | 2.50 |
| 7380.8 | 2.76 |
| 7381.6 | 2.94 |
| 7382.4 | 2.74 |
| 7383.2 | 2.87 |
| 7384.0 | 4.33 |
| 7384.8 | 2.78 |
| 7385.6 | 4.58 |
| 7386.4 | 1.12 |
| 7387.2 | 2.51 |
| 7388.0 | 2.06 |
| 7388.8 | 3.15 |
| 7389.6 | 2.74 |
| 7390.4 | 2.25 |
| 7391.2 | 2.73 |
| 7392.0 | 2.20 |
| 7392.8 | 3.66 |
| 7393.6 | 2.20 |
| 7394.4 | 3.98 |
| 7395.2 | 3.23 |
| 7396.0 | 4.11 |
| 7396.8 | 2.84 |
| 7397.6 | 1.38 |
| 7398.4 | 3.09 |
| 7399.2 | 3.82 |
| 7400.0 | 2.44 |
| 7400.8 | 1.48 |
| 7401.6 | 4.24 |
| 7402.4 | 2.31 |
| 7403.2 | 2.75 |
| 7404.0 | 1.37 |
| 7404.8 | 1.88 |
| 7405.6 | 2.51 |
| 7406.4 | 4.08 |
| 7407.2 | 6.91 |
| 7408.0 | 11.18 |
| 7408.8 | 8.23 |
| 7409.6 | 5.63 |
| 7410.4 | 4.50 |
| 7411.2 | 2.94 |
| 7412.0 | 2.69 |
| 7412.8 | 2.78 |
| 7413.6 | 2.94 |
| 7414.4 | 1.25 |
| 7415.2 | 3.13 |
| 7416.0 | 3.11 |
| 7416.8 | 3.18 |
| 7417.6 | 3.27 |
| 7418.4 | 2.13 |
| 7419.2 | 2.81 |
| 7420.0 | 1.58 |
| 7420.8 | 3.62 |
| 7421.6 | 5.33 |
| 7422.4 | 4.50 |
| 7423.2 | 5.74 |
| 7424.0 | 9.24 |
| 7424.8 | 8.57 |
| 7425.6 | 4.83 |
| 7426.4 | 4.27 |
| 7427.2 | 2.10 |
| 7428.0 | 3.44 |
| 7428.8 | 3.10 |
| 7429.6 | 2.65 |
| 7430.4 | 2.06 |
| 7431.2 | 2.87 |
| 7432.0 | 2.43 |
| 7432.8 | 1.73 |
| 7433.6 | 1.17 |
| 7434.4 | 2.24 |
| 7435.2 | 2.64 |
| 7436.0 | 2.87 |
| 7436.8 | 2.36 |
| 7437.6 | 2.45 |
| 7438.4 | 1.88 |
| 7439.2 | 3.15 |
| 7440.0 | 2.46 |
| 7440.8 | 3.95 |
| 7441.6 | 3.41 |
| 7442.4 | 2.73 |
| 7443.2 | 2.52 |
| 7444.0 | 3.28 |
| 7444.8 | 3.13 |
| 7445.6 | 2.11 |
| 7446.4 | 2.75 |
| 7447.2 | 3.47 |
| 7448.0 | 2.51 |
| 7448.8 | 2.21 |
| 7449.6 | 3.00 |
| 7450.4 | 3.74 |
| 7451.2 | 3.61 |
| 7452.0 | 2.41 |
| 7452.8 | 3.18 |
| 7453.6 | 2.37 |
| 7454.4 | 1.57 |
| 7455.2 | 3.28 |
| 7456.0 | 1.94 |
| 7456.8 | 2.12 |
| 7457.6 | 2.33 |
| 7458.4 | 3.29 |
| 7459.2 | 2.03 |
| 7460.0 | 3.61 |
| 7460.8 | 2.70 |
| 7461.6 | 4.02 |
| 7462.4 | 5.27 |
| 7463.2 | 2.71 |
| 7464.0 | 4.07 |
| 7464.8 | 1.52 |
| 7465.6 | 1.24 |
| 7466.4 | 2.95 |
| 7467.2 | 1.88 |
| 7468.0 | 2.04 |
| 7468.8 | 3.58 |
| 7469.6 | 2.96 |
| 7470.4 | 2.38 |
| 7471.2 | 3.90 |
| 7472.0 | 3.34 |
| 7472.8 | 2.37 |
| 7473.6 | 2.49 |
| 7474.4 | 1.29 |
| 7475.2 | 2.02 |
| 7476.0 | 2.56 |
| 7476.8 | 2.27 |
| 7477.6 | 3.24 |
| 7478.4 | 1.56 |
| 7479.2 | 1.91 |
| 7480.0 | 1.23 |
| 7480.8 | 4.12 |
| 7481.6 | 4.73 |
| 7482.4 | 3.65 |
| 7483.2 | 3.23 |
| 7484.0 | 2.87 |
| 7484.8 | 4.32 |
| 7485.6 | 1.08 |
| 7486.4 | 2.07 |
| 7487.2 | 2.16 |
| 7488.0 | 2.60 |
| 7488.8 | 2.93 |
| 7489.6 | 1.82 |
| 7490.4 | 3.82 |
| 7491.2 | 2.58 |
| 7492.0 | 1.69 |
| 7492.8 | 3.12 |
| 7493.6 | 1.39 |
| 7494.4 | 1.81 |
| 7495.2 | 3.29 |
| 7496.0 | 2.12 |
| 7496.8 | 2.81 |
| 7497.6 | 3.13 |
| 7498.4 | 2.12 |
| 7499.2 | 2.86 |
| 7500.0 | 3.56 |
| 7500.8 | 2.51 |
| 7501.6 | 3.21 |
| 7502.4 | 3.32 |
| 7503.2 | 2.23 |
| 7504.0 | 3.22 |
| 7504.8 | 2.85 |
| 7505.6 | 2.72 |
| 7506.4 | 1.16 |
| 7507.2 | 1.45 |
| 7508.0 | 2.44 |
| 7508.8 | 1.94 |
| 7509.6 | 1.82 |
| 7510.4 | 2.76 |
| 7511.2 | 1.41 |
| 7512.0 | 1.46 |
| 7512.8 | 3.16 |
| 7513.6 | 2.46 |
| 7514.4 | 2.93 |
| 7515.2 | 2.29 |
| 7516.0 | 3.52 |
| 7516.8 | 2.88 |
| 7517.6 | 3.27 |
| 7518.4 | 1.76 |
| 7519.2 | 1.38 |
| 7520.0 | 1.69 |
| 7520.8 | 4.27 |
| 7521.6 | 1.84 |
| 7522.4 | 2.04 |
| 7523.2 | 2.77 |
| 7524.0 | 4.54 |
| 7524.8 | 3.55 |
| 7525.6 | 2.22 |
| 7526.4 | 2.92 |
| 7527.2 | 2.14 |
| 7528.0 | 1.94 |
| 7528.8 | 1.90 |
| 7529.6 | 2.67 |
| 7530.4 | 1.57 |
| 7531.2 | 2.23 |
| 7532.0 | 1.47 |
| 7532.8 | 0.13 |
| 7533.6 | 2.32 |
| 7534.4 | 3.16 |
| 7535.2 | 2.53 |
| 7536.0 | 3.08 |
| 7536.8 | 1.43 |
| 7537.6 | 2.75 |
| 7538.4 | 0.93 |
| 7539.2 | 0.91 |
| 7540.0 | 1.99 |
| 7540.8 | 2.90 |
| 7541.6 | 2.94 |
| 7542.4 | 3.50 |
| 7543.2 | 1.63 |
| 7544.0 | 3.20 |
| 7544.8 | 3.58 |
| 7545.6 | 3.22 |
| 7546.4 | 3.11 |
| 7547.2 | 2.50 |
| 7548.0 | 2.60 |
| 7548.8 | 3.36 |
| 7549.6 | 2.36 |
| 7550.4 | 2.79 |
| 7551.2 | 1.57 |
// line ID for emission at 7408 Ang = [S II] 6716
